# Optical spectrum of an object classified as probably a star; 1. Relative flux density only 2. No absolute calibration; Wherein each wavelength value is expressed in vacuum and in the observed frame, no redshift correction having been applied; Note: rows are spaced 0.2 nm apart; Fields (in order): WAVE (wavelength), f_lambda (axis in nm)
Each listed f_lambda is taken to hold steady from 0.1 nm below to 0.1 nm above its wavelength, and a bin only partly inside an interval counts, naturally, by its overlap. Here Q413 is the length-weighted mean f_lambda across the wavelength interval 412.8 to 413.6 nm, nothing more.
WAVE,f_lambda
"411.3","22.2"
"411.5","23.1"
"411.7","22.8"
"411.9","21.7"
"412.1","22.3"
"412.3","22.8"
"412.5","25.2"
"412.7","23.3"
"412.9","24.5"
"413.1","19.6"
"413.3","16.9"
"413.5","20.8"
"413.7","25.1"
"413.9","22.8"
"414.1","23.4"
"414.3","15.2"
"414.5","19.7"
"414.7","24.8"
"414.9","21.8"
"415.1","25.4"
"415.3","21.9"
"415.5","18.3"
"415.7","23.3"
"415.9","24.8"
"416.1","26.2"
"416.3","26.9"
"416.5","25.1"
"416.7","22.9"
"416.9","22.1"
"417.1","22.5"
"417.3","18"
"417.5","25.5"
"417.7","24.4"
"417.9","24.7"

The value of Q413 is 20.4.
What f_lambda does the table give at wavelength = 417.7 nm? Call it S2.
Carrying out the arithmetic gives 24.4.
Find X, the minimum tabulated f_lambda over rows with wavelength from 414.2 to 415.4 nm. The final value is 15.2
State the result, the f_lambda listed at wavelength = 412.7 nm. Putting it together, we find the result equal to 23.3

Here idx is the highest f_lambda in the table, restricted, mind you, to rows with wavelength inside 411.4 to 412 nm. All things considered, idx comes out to 23.1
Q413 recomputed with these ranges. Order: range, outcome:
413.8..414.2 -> 23.1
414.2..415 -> 20.4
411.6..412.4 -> 22.4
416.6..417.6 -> 22.2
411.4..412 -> 22.5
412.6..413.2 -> 22.5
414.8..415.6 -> 21.8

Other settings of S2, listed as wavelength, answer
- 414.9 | 21.8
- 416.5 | 25.1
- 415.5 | 18.3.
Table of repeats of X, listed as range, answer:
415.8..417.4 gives 18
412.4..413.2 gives 19.6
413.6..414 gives 22.8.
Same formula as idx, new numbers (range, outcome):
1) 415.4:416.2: 26.2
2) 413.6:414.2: 25.1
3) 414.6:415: 24.8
